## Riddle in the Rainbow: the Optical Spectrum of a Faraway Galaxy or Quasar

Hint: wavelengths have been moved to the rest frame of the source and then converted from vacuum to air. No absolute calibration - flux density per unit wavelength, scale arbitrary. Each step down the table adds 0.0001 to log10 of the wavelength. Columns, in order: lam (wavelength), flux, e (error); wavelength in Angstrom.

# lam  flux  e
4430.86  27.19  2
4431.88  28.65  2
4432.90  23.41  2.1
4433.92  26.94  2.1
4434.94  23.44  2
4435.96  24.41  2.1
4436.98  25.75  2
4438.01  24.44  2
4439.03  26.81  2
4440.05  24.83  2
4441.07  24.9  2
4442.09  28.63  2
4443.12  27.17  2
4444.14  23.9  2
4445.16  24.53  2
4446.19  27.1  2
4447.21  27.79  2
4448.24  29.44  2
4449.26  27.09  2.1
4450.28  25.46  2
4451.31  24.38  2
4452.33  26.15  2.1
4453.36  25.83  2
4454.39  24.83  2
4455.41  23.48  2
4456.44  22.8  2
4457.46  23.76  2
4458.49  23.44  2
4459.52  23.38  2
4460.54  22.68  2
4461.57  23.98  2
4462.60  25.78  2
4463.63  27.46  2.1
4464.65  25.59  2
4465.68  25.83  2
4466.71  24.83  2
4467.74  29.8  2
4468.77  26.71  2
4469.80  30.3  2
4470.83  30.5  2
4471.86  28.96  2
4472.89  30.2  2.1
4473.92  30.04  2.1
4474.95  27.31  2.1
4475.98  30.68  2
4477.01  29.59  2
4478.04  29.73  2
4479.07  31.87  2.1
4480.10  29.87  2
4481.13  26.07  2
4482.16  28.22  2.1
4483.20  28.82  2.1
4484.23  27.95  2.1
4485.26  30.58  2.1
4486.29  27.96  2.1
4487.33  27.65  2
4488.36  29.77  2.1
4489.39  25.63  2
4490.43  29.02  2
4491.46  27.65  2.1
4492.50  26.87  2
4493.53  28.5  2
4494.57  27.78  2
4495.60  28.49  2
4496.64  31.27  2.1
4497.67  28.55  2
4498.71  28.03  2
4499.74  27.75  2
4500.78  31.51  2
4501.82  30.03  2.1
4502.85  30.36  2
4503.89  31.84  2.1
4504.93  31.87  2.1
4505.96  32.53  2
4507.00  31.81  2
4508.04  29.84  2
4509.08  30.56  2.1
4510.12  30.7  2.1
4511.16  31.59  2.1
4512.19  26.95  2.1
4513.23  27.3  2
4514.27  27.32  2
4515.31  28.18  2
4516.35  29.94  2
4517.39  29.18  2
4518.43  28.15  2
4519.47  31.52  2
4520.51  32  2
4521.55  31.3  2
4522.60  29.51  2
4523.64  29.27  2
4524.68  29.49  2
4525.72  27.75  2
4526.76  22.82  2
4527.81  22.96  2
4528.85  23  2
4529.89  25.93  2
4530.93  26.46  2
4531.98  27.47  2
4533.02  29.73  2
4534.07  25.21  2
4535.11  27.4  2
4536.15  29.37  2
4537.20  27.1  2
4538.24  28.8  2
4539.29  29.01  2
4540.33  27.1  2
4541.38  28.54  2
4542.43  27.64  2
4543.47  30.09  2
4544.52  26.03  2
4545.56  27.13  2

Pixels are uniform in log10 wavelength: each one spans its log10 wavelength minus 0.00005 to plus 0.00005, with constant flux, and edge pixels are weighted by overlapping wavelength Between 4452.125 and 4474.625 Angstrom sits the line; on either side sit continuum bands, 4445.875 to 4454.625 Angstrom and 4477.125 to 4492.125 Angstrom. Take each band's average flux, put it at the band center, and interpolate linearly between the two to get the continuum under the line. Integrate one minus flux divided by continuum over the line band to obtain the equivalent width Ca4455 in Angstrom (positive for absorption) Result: 0.92 Angstrom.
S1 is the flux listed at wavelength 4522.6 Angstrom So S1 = 29.51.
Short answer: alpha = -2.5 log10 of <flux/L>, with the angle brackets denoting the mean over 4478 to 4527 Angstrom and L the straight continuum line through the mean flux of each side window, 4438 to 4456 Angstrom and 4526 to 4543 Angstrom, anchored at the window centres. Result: -0.11 mag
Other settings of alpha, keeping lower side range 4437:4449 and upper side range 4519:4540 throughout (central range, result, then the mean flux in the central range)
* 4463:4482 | -0.07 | 28.6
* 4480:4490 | -0.05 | 28.2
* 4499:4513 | -0.12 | 30.5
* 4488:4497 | -0.04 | 28.2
